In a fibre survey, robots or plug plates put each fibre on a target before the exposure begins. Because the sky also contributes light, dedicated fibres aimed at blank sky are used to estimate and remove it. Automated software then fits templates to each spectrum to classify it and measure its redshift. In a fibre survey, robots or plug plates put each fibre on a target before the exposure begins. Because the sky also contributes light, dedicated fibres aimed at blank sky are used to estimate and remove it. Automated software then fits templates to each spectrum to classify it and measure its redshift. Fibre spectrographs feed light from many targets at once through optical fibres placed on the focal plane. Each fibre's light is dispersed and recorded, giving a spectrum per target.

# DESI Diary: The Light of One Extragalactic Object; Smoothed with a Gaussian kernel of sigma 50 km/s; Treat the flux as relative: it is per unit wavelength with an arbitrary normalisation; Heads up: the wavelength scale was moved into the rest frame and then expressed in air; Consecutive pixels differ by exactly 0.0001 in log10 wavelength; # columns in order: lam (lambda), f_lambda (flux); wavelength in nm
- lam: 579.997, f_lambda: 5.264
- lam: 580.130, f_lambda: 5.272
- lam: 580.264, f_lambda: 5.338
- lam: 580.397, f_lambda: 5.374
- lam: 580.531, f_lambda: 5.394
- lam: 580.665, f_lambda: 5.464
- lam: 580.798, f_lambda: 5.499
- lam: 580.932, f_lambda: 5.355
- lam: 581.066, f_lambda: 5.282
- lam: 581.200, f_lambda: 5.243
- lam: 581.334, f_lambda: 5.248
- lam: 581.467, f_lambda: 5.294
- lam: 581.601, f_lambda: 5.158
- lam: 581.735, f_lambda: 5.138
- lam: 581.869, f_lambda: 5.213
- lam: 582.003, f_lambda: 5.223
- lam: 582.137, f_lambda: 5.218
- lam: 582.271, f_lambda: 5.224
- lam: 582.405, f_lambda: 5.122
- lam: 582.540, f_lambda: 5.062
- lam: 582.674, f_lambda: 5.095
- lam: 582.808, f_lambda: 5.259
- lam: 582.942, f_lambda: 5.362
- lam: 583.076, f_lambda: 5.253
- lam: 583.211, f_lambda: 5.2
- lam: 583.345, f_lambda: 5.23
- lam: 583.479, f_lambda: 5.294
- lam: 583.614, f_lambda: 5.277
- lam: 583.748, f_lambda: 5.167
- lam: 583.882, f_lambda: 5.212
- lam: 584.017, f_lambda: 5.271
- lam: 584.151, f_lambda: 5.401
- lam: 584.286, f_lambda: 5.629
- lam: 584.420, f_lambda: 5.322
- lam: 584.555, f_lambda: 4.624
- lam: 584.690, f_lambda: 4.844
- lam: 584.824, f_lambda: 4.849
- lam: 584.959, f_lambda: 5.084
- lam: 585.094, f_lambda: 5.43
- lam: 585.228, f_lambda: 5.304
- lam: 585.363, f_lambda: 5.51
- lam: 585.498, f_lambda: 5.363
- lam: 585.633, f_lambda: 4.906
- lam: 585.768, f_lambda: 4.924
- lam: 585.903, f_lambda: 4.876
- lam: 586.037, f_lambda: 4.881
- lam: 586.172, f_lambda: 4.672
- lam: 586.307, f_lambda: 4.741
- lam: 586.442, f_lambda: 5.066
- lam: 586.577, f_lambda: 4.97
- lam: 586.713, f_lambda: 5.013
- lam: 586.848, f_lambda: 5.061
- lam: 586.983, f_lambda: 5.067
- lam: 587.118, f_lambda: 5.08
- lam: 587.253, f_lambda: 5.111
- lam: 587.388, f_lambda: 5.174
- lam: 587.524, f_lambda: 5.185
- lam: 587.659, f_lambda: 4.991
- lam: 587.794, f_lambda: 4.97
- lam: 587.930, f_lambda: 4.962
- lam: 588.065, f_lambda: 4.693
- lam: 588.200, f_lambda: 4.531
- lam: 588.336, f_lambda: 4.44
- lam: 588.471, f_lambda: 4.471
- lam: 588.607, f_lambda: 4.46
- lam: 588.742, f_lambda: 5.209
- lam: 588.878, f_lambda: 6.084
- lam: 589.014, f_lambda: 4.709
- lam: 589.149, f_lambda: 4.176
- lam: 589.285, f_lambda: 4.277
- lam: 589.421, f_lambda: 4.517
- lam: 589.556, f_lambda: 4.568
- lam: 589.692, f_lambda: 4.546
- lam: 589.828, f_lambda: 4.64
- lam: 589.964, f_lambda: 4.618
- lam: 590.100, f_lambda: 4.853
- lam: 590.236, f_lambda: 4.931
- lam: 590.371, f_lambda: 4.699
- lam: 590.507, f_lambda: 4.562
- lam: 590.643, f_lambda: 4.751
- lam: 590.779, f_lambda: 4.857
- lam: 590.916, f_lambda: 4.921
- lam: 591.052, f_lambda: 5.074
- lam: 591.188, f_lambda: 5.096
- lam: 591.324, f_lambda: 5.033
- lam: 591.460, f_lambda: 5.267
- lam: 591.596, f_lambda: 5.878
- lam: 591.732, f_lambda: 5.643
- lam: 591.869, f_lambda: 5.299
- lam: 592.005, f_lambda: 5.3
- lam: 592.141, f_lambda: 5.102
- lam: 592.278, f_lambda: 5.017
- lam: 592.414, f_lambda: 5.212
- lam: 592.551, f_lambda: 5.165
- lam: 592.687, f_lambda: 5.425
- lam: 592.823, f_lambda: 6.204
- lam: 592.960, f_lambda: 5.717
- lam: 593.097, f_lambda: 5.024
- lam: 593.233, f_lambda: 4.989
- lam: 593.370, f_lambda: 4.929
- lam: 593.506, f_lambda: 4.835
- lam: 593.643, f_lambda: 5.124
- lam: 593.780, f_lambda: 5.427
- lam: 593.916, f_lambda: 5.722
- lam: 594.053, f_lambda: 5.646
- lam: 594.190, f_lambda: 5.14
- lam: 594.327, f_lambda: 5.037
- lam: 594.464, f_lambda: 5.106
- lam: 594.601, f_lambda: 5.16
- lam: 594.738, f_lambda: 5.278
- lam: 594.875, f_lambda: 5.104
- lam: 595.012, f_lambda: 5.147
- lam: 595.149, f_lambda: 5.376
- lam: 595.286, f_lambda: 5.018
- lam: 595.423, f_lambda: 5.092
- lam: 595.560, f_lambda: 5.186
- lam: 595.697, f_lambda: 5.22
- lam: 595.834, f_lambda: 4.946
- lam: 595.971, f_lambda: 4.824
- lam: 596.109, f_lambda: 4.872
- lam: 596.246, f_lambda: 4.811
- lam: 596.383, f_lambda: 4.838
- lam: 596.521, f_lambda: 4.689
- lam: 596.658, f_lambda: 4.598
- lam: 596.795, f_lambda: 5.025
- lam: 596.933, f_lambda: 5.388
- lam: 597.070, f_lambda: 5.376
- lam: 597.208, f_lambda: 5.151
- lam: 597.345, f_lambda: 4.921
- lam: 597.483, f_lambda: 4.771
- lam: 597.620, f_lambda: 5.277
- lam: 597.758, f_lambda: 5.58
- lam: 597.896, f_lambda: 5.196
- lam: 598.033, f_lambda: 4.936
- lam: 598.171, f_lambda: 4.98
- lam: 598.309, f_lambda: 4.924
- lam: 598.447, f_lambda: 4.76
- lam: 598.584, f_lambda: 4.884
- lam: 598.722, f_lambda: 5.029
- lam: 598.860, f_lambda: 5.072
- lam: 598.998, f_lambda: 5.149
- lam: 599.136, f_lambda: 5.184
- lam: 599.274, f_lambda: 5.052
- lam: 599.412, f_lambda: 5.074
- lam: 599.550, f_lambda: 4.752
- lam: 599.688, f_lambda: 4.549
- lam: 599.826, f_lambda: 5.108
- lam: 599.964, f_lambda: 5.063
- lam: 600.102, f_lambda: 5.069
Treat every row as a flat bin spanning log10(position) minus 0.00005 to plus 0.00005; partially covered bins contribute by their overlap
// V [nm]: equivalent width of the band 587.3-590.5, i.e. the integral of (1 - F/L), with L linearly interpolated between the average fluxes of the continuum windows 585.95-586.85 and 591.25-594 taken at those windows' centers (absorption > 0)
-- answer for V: 0.19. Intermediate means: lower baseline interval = 4.9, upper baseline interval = 5.32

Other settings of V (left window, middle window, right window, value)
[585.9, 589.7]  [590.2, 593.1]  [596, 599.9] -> -0.172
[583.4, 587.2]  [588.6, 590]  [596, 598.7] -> 0.095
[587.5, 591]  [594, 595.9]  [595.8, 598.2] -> -0.088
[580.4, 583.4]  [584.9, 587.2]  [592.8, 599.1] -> 0.069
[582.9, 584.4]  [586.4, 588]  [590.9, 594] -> 0.073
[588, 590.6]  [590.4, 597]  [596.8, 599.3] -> -0.350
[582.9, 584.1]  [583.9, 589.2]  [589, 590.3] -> -0.096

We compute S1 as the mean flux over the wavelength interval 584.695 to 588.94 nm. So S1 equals 5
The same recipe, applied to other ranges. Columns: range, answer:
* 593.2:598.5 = 5.09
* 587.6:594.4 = 5.02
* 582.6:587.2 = 5.13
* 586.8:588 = 5.07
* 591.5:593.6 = 5.31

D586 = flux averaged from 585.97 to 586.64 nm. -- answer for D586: 4.87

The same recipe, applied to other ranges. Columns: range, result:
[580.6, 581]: 5.44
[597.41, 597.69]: 5.02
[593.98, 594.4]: 5.27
